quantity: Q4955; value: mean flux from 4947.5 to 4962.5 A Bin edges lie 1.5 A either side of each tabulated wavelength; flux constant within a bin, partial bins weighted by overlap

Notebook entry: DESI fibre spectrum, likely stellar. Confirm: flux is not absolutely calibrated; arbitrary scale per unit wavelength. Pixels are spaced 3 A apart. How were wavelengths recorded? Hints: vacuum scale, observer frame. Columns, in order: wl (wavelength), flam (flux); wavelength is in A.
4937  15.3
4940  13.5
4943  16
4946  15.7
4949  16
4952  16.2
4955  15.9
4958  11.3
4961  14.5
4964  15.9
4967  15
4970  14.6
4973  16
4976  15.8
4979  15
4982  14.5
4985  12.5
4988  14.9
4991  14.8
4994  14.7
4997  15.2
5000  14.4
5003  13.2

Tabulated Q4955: 14.8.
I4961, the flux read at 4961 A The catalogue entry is 14.5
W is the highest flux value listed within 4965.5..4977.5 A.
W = 16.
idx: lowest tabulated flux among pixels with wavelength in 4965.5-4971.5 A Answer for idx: 14.6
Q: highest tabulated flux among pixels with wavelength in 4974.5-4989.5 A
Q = 15.8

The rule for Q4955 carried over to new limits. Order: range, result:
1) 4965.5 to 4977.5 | 15.3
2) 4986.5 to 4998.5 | 14.9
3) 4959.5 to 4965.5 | 15.2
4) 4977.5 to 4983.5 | 14.8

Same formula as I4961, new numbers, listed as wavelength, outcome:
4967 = 15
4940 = 13.5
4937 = 15.3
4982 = 14.5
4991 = 14.8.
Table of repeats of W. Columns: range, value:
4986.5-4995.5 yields 14.9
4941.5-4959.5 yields 16.2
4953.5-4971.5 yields 15.9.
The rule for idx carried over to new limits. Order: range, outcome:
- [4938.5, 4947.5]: 13.5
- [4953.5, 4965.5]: 11.3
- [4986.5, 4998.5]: 14.7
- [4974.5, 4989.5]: 12.5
